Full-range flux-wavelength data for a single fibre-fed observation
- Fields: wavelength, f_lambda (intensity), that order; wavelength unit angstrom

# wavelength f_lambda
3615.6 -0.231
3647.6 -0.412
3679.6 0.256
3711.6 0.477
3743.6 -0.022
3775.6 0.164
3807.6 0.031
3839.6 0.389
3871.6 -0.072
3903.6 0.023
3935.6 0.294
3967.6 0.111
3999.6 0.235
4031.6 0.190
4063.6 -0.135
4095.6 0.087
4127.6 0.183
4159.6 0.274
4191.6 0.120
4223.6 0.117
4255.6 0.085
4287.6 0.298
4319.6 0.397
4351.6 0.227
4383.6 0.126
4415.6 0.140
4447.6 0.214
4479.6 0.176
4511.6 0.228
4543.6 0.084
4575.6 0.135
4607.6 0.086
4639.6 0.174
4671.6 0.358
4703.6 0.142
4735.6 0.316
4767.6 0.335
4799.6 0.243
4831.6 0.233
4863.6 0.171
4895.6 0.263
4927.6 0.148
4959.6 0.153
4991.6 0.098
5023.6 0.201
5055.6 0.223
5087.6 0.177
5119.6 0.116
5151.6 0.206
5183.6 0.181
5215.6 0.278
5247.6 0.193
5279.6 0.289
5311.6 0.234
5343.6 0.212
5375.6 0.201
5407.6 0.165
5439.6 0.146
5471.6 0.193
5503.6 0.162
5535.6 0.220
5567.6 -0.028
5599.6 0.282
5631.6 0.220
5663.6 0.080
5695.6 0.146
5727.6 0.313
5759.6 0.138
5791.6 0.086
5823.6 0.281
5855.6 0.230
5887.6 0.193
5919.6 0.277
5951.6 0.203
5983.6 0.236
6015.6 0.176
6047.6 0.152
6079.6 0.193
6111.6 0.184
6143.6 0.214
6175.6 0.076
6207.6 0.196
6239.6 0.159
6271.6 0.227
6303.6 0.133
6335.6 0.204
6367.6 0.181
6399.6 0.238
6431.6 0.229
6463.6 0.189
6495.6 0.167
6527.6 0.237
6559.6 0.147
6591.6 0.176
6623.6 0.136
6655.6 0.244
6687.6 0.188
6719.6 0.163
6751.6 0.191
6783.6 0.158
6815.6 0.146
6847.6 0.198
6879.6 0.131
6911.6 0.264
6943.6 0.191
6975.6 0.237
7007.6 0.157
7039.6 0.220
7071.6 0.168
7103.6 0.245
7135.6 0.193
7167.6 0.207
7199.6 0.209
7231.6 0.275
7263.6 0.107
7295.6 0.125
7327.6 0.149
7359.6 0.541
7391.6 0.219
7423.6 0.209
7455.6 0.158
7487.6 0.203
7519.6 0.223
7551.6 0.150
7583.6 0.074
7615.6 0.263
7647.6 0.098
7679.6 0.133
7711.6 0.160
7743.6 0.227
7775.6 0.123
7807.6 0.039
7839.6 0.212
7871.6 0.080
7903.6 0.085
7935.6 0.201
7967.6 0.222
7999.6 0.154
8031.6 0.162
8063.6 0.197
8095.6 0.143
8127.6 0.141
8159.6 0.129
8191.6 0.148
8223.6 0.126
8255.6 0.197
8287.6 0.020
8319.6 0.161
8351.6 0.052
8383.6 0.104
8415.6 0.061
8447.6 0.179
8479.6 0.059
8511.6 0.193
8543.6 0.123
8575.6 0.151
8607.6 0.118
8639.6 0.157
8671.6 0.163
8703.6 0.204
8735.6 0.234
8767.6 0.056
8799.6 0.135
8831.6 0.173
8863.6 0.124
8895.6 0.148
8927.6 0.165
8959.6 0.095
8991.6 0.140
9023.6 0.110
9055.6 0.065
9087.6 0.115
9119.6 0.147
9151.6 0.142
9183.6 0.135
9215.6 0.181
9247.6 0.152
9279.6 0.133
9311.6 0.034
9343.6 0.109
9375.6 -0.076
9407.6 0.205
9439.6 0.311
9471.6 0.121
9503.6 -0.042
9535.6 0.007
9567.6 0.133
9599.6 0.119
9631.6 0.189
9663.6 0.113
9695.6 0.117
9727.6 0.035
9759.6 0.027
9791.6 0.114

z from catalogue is 0.119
